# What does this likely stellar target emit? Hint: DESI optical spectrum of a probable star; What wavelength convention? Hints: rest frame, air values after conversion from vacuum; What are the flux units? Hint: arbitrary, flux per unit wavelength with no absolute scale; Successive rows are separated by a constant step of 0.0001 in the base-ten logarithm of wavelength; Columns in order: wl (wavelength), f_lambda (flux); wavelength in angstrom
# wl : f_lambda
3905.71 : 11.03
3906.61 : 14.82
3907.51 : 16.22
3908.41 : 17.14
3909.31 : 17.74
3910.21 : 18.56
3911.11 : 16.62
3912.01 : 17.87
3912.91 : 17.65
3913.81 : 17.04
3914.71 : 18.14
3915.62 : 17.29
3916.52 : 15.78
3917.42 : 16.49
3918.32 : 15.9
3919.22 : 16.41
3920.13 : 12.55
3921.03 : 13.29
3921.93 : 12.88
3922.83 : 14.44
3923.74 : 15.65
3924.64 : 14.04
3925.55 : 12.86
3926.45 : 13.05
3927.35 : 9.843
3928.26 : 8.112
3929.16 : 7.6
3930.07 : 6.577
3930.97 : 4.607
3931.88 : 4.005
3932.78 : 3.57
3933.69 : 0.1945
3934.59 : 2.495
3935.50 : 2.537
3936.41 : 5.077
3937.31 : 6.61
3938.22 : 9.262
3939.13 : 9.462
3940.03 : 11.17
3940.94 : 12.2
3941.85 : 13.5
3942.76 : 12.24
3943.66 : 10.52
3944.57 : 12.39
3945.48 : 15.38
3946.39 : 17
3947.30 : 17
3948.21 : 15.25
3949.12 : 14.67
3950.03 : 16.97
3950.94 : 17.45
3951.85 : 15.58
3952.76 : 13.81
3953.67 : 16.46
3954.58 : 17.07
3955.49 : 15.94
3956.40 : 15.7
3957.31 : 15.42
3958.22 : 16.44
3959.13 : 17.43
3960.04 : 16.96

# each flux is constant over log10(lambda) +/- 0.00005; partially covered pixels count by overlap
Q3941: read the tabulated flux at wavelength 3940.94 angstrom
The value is 12.2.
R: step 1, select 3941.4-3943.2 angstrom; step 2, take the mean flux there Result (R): 12.9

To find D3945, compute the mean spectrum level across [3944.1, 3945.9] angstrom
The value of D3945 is 13.8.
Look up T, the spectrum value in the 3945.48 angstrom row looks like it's 15.38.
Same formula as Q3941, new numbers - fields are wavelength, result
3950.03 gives 16.97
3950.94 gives 17.45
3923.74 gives 15.65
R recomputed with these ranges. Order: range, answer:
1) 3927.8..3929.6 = 7.86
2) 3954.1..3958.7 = 16.1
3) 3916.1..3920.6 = 15.4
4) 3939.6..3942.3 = 12.3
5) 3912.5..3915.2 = 17.6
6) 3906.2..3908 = 15.6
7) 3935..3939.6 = 6.58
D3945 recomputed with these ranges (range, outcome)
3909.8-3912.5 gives 17.7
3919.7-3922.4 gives 13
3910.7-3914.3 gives 17.3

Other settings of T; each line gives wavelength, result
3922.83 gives 14.44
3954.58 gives 17.07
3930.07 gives 6.577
